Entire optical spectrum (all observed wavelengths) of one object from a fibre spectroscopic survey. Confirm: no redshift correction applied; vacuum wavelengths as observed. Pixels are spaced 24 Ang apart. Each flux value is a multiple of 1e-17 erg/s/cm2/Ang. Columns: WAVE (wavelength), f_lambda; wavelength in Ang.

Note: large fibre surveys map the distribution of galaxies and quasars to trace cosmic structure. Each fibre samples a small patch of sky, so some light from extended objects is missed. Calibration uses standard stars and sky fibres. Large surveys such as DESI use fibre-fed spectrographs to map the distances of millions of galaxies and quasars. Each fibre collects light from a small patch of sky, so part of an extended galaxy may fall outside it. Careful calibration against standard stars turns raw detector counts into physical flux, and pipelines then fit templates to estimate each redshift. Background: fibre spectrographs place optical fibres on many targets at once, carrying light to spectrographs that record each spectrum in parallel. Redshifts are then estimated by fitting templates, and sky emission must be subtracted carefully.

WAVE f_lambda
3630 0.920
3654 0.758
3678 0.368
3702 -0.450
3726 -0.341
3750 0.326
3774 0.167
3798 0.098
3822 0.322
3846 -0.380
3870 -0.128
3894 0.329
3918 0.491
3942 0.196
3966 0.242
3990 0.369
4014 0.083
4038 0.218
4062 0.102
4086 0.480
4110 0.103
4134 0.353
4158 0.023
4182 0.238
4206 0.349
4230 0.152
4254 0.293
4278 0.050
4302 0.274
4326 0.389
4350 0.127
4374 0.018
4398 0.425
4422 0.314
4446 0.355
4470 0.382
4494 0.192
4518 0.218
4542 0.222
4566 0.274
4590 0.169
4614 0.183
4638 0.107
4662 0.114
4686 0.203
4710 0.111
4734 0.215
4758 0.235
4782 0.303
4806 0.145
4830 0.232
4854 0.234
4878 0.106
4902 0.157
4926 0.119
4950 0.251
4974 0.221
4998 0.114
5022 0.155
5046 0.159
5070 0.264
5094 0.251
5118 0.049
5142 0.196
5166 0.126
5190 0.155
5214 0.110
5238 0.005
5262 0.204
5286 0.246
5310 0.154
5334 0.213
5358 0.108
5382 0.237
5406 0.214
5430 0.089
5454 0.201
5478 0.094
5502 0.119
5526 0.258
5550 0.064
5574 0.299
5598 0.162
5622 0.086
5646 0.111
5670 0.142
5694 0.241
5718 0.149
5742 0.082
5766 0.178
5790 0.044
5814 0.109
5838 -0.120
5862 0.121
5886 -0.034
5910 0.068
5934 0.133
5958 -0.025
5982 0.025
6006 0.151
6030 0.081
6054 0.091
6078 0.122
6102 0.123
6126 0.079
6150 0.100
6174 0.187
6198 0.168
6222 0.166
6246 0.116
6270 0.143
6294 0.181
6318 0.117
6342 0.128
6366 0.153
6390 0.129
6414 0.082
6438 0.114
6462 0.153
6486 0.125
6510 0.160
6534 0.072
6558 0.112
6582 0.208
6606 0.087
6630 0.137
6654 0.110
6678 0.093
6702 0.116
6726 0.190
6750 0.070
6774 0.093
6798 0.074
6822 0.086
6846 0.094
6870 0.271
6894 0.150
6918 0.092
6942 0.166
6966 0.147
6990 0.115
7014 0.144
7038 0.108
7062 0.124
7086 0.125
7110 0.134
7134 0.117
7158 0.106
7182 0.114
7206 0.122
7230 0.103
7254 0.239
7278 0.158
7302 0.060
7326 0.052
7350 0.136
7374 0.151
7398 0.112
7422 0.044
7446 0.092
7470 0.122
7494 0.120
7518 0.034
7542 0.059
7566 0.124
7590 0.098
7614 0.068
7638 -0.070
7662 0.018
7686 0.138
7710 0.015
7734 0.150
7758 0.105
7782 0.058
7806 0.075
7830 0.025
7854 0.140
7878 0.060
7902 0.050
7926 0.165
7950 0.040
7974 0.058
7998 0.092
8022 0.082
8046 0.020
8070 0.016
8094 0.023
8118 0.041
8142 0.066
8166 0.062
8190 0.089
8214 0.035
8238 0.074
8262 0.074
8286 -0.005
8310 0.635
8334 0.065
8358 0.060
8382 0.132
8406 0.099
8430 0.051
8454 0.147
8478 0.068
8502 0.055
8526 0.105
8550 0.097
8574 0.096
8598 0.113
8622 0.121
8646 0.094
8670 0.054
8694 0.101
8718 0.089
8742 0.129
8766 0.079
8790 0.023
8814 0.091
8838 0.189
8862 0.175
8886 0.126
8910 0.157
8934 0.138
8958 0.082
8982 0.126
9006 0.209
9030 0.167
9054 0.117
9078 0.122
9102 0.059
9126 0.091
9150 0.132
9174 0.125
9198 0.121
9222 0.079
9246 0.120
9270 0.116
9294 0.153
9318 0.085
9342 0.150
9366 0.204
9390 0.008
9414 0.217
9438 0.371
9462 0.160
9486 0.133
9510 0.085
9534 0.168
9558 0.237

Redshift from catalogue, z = 1.23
